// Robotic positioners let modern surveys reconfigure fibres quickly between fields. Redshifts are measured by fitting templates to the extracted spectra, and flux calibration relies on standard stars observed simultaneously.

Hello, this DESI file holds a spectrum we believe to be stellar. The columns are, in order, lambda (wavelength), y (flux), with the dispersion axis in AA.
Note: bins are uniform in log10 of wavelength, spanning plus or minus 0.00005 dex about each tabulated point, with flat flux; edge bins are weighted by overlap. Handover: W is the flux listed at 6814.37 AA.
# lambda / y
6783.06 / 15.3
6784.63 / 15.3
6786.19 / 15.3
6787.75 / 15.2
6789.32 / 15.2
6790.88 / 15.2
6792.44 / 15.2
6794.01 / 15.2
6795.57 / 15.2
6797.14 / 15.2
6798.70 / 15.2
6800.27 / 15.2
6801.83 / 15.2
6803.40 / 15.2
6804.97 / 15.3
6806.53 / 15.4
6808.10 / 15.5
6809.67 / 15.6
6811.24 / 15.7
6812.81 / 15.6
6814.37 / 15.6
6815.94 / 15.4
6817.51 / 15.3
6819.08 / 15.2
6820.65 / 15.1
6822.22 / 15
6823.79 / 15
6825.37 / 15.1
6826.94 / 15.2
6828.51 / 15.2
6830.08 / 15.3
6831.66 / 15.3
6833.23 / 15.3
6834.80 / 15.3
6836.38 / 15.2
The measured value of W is 15.6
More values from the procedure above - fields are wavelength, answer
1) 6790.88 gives 15.2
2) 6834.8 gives 15.3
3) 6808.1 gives 15.5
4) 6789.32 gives 15.2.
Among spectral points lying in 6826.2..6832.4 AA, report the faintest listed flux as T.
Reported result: 15.2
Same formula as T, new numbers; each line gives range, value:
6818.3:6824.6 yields 15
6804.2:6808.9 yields 15.3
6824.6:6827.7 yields 15.1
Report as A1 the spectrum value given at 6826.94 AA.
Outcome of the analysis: 15.2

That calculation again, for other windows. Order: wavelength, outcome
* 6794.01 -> 15.2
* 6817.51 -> 15.3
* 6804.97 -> 15.3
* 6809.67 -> 15.6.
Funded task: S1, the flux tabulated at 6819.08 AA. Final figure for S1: 15.2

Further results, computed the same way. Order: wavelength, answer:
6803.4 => 15.2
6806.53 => 15.4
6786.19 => 15.3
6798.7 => 15.2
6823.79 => 15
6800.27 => 15.2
